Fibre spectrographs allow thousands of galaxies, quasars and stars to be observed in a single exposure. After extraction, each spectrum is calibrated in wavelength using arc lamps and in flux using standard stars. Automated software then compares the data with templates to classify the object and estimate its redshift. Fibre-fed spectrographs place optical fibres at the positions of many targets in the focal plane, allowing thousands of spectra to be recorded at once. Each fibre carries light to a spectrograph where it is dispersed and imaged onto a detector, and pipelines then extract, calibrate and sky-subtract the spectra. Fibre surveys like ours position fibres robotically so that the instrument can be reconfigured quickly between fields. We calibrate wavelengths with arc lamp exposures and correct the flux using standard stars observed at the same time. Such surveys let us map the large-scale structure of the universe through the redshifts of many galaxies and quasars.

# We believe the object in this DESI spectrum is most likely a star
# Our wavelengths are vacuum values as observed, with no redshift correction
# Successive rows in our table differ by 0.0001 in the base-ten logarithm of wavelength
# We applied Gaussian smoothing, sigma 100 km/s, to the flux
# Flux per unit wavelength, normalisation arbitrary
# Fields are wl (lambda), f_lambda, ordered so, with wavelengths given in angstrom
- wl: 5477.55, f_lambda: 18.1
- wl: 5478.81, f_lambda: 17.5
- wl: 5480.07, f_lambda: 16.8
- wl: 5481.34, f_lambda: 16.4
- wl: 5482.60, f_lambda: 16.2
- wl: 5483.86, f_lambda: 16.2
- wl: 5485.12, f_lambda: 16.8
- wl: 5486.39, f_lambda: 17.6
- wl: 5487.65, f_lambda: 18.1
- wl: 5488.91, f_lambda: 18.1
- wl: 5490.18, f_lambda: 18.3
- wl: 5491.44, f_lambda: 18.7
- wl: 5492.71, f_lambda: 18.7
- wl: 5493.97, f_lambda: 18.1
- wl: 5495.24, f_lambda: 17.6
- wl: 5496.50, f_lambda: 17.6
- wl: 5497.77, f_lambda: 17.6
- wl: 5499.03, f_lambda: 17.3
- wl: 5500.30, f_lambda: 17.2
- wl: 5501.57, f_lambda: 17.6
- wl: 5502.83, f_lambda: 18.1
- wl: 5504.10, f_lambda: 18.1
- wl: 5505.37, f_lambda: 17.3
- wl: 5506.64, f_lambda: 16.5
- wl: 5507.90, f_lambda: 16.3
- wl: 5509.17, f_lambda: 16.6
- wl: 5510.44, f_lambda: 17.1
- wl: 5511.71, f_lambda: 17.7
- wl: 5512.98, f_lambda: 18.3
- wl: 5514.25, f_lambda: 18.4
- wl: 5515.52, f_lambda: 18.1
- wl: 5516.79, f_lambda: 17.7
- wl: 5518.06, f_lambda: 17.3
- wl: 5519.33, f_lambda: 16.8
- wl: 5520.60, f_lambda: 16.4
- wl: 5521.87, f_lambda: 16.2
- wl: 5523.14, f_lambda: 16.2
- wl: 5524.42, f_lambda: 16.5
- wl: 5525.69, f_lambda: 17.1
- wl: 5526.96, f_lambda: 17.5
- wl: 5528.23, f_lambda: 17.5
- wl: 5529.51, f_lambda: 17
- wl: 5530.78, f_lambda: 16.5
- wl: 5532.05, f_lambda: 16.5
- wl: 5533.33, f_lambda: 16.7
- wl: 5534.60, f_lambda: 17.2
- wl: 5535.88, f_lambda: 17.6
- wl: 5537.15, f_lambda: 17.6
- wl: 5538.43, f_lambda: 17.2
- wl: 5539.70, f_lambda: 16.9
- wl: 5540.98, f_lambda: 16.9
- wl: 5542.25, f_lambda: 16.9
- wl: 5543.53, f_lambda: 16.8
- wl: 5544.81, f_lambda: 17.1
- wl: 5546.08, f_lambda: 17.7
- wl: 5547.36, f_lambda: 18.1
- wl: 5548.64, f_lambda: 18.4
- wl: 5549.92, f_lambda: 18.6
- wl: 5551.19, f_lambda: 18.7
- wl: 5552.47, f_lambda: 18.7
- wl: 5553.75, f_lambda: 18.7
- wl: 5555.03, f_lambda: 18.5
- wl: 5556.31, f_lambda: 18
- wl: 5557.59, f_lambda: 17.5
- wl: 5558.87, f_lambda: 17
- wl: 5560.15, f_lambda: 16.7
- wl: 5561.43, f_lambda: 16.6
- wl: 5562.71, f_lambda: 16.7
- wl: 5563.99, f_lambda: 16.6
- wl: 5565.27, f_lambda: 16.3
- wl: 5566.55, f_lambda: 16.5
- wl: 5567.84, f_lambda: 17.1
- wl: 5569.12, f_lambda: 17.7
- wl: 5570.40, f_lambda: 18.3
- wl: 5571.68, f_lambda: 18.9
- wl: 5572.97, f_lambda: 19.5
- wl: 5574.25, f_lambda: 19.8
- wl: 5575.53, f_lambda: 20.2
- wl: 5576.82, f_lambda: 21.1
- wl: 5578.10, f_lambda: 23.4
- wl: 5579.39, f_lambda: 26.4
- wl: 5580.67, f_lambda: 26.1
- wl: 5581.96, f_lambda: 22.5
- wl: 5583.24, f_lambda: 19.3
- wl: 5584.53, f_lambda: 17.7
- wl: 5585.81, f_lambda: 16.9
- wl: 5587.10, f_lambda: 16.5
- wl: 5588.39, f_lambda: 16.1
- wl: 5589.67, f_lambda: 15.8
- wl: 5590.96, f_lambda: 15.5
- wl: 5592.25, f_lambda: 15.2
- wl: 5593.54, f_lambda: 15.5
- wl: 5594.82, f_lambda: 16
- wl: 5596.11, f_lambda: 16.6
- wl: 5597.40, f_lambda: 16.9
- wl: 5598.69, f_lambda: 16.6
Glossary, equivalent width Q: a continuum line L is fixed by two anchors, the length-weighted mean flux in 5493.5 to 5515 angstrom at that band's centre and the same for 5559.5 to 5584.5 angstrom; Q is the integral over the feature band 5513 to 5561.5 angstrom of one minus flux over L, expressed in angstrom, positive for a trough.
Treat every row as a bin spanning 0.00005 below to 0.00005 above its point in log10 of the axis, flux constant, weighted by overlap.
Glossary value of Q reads 2.74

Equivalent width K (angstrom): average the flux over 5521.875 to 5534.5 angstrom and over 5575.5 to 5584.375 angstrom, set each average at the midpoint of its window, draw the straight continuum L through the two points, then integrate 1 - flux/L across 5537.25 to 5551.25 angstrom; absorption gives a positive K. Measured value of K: 0.8 angstrom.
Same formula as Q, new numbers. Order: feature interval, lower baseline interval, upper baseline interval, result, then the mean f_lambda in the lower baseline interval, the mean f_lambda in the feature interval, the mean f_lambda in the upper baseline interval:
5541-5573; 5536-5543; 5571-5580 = 2.48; 17.1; 17.6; 21.3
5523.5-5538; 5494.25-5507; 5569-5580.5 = 1.43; 17.5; 17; 21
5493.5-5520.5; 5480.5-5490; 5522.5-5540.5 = -0.66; 17.1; 17.5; 17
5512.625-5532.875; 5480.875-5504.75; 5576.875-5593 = 1.18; 17.6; 17.1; 19.3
